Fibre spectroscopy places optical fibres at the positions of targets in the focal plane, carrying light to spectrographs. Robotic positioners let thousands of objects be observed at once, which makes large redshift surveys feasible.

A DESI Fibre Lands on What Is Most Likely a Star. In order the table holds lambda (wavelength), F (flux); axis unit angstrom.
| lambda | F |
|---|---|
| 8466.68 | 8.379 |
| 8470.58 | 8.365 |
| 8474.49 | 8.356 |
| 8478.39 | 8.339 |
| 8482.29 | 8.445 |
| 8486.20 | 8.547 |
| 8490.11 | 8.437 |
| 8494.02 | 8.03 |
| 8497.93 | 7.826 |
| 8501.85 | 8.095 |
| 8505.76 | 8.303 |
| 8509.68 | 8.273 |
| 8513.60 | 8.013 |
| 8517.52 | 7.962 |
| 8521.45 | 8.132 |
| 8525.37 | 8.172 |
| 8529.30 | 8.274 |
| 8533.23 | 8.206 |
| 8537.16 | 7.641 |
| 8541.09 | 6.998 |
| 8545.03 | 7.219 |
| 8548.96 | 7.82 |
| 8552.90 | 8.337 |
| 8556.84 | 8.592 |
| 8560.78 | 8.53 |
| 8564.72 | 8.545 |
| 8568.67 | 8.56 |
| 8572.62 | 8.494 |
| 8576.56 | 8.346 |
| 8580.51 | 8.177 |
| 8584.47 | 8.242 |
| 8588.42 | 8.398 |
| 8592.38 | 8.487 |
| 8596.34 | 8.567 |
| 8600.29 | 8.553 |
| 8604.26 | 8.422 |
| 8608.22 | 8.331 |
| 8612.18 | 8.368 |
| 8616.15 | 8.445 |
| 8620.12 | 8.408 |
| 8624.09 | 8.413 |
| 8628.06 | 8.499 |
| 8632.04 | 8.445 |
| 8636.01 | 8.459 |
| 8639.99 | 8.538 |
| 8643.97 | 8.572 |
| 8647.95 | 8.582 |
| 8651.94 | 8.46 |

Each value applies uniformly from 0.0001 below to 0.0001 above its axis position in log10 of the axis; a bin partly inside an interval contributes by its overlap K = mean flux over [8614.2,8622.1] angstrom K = 8.43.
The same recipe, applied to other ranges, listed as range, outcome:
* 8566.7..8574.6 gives 8.53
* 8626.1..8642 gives 8.48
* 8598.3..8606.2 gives 8.49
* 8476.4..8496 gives 8.36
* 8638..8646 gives 8.56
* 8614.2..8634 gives 8.44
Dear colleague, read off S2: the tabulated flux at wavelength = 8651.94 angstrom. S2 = 8.46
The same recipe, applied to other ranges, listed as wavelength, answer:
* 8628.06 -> 8.499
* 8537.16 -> 7.641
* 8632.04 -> 8.445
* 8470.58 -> 8.365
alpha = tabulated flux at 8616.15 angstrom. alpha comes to 8.445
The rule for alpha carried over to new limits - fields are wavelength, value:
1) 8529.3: 8.274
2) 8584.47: 8.242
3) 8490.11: 8.437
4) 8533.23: 8.206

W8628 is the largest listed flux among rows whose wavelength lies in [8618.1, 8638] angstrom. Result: 8.499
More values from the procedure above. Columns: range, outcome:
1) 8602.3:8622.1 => 8.445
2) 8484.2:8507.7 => 8.547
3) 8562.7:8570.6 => 8.56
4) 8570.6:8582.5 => 8.494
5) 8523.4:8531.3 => 8.274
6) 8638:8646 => 8.572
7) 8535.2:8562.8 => 8.592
